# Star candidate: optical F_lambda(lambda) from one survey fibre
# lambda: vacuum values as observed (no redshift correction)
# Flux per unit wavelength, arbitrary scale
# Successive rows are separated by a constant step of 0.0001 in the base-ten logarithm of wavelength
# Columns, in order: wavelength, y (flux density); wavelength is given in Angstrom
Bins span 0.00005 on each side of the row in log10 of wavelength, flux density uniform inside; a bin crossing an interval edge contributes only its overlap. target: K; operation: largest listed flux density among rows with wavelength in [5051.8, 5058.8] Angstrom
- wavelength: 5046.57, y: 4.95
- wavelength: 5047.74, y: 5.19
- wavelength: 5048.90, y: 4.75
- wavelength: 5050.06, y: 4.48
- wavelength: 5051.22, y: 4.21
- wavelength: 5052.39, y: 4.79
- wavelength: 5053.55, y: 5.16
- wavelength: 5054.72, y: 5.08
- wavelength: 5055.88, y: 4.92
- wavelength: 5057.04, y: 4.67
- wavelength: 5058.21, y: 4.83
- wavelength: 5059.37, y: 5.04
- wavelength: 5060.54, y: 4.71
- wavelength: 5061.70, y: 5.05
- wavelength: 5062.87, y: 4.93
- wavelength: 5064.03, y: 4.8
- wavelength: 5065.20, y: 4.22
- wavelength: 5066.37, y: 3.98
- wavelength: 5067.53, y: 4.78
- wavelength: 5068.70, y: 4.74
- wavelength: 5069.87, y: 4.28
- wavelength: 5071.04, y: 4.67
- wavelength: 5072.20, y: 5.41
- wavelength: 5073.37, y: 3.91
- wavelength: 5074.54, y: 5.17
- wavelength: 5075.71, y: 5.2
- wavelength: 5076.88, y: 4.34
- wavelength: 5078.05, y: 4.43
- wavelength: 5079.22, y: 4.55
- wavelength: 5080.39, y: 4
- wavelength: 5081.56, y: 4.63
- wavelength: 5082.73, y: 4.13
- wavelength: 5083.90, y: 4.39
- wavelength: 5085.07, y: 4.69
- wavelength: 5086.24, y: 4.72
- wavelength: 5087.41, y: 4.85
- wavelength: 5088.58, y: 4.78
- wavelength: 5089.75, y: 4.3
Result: 5.16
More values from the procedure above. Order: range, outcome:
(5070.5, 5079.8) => 5.41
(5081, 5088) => 4.85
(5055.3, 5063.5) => 5.05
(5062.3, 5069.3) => 4.93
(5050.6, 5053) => 4.79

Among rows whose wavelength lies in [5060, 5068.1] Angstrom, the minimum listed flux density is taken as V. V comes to 3.98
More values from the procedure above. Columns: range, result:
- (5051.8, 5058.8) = 4.67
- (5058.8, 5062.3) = 4.71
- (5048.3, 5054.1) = 4.21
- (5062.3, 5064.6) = 4.8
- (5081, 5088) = 4.13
